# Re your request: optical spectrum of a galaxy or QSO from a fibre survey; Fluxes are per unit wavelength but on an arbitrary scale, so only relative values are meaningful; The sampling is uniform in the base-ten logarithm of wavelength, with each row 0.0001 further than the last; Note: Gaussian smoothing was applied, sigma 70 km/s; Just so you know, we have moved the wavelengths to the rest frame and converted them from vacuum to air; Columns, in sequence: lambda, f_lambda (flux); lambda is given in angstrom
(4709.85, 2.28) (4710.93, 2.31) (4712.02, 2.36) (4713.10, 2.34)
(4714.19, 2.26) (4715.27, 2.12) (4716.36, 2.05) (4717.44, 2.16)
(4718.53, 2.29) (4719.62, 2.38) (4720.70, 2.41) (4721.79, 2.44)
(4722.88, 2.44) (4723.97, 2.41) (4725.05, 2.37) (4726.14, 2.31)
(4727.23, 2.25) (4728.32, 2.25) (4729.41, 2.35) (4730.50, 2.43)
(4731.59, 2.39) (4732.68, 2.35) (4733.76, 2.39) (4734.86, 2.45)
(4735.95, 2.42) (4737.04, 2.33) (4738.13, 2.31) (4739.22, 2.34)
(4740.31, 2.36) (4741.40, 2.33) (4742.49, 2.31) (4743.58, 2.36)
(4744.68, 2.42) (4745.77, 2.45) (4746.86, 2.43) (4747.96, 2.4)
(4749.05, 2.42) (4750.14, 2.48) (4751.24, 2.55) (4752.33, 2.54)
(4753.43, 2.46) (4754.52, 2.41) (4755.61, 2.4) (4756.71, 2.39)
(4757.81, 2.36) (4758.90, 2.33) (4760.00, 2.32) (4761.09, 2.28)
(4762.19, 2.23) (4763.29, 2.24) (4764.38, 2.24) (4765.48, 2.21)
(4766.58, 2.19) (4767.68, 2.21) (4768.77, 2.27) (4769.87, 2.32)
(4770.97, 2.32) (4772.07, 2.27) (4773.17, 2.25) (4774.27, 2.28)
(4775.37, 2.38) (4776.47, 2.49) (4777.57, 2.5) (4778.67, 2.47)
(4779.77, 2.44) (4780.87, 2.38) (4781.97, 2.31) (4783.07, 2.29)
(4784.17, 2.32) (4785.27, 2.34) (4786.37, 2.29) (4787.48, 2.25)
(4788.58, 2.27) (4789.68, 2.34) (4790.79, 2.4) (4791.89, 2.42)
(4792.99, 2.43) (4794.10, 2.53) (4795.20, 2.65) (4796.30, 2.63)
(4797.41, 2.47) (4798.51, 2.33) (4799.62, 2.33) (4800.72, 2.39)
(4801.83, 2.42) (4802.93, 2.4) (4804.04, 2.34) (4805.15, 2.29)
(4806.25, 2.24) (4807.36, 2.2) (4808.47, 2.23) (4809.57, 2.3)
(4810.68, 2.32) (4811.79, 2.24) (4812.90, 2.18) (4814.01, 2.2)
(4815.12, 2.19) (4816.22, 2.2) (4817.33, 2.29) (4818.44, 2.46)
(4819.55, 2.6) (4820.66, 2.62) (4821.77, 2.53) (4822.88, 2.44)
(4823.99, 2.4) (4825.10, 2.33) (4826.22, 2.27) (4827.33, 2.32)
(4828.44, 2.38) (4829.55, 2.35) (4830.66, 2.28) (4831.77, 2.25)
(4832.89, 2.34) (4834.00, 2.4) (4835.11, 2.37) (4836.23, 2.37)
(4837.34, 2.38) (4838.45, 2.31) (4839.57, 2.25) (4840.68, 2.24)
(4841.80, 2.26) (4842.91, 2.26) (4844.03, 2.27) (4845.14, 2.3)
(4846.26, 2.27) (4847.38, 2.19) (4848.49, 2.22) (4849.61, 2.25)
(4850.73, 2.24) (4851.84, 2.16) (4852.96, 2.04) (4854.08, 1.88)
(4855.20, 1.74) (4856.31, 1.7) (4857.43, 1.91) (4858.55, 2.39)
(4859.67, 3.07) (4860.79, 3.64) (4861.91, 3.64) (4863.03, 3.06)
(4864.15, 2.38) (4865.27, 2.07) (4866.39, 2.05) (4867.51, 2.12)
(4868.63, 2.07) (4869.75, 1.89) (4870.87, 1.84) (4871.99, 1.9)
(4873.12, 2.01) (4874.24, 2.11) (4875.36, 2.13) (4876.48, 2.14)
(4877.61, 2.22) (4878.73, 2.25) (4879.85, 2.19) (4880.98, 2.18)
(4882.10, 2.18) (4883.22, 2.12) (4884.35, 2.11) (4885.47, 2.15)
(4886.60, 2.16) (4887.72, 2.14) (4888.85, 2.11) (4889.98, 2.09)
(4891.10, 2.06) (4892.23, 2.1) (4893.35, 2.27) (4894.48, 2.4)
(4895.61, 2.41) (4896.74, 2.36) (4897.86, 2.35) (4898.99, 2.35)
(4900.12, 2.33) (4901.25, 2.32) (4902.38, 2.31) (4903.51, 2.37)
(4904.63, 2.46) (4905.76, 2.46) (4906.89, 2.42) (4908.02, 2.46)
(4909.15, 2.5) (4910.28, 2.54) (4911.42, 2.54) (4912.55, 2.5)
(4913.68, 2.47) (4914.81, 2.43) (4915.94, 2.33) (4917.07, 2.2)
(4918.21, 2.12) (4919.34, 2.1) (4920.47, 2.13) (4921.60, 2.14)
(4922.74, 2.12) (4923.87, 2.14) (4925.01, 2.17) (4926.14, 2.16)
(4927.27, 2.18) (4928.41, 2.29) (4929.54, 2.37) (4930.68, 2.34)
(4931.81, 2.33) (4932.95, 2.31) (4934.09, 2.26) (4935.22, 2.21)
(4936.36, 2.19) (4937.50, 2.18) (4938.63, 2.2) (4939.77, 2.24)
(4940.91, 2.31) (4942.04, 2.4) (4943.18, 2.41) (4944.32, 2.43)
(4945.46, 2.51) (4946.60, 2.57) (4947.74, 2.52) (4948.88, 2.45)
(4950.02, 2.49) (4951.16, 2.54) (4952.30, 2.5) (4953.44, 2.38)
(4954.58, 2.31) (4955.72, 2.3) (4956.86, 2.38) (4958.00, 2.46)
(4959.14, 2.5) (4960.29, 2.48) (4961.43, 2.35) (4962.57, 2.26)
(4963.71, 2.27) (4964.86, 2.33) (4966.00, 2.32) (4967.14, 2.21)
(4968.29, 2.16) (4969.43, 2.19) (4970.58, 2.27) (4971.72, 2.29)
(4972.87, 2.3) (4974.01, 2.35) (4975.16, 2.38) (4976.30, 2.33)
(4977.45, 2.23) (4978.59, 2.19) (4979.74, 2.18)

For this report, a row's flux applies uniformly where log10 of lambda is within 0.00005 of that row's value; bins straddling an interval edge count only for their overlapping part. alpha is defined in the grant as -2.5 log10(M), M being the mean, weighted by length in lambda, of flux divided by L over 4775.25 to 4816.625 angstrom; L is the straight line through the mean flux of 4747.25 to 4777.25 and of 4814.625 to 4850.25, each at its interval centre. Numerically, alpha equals -0.01 mag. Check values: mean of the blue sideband 2.34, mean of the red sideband 2.33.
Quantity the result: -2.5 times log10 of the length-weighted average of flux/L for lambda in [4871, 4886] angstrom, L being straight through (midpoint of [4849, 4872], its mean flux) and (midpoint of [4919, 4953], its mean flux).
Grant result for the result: 0.09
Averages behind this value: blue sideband 2.3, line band 2.12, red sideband 2.31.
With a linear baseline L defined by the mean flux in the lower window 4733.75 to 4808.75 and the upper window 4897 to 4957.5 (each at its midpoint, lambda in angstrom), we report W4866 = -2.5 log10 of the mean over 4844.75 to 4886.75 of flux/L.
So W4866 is 0.05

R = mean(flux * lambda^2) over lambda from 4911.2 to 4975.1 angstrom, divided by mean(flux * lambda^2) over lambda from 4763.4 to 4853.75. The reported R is 1.05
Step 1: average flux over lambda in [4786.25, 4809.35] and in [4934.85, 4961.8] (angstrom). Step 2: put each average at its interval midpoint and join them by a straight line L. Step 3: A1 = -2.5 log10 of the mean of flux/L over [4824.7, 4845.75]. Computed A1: 0.03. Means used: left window 2.37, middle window 2.31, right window 2.39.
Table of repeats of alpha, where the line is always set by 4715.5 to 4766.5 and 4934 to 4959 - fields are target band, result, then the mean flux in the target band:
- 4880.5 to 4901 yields 0.074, 2.22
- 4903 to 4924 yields 0.015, 2.34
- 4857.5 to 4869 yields -0.112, 2.63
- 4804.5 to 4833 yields 0.018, 2.32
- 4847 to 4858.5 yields 0.158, 2.05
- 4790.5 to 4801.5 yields -0.044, 2.46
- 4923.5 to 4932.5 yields 0.060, 2.25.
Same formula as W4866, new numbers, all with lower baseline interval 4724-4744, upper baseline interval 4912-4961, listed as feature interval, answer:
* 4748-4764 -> -0.02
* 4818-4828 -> -0.04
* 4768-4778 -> 0.00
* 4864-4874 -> 0.15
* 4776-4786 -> -0.02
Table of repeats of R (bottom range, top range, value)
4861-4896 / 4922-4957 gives 1.07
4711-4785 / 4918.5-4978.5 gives 1.07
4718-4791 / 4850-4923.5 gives 1.02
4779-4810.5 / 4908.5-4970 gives 1.04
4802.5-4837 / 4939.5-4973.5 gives 1.08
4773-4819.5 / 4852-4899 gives 0.98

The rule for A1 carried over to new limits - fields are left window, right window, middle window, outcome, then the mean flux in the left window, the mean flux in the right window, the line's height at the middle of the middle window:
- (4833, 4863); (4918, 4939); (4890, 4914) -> -0.06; 2.35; 2.21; 2.26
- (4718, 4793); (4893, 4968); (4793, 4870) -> 0.00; 2.36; 2.34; 2.35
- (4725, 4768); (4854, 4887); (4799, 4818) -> 0.01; 2.36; 2.25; 2.3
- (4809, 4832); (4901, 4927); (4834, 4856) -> 0.06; 2.34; 2.32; 2.34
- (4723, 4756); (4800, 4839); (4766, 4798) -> 0.00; 2.39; 2.34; 2.36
